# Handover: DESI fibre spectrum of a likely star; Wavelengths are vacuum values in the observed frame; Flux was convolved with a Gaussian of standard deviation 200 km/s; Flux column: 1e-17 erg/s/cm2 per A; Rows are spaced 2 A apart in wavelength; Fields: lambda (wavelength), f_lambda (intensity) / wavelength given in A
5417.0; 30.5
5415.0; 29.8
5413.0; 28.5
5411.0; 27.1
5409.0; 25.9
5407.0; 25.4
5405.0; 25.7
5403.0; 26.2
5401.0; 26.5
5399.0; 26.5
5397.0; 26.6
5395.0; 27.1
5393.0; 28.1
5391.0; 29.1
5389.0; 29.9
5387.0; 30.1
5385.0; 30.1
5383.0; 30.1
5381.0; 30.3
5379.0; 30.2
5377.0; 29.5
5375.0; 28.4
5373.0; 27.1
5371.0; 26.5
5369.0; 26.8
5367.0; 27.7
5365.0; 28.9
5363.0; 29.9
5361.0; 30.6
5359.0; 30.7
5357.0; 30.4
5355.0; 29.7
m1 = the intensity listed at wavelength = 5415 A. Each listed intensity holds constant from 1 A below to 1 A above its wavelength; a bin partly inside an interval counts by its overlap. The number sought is 29.8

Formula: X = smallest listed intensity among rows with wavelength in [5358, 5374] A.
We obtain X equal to 26.5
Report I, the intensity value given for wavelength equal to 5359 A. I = 30.7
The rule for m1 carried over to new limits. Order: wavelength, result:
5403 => 26.2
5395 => 27.1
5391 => 29.1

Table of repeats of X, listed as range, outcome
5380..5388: 30.1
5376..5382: 29.5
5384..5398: 26.6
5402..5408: 25.4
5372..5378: 27.1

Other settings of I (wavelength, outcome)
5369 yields 26.8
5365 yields 28.9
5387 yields 30.1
